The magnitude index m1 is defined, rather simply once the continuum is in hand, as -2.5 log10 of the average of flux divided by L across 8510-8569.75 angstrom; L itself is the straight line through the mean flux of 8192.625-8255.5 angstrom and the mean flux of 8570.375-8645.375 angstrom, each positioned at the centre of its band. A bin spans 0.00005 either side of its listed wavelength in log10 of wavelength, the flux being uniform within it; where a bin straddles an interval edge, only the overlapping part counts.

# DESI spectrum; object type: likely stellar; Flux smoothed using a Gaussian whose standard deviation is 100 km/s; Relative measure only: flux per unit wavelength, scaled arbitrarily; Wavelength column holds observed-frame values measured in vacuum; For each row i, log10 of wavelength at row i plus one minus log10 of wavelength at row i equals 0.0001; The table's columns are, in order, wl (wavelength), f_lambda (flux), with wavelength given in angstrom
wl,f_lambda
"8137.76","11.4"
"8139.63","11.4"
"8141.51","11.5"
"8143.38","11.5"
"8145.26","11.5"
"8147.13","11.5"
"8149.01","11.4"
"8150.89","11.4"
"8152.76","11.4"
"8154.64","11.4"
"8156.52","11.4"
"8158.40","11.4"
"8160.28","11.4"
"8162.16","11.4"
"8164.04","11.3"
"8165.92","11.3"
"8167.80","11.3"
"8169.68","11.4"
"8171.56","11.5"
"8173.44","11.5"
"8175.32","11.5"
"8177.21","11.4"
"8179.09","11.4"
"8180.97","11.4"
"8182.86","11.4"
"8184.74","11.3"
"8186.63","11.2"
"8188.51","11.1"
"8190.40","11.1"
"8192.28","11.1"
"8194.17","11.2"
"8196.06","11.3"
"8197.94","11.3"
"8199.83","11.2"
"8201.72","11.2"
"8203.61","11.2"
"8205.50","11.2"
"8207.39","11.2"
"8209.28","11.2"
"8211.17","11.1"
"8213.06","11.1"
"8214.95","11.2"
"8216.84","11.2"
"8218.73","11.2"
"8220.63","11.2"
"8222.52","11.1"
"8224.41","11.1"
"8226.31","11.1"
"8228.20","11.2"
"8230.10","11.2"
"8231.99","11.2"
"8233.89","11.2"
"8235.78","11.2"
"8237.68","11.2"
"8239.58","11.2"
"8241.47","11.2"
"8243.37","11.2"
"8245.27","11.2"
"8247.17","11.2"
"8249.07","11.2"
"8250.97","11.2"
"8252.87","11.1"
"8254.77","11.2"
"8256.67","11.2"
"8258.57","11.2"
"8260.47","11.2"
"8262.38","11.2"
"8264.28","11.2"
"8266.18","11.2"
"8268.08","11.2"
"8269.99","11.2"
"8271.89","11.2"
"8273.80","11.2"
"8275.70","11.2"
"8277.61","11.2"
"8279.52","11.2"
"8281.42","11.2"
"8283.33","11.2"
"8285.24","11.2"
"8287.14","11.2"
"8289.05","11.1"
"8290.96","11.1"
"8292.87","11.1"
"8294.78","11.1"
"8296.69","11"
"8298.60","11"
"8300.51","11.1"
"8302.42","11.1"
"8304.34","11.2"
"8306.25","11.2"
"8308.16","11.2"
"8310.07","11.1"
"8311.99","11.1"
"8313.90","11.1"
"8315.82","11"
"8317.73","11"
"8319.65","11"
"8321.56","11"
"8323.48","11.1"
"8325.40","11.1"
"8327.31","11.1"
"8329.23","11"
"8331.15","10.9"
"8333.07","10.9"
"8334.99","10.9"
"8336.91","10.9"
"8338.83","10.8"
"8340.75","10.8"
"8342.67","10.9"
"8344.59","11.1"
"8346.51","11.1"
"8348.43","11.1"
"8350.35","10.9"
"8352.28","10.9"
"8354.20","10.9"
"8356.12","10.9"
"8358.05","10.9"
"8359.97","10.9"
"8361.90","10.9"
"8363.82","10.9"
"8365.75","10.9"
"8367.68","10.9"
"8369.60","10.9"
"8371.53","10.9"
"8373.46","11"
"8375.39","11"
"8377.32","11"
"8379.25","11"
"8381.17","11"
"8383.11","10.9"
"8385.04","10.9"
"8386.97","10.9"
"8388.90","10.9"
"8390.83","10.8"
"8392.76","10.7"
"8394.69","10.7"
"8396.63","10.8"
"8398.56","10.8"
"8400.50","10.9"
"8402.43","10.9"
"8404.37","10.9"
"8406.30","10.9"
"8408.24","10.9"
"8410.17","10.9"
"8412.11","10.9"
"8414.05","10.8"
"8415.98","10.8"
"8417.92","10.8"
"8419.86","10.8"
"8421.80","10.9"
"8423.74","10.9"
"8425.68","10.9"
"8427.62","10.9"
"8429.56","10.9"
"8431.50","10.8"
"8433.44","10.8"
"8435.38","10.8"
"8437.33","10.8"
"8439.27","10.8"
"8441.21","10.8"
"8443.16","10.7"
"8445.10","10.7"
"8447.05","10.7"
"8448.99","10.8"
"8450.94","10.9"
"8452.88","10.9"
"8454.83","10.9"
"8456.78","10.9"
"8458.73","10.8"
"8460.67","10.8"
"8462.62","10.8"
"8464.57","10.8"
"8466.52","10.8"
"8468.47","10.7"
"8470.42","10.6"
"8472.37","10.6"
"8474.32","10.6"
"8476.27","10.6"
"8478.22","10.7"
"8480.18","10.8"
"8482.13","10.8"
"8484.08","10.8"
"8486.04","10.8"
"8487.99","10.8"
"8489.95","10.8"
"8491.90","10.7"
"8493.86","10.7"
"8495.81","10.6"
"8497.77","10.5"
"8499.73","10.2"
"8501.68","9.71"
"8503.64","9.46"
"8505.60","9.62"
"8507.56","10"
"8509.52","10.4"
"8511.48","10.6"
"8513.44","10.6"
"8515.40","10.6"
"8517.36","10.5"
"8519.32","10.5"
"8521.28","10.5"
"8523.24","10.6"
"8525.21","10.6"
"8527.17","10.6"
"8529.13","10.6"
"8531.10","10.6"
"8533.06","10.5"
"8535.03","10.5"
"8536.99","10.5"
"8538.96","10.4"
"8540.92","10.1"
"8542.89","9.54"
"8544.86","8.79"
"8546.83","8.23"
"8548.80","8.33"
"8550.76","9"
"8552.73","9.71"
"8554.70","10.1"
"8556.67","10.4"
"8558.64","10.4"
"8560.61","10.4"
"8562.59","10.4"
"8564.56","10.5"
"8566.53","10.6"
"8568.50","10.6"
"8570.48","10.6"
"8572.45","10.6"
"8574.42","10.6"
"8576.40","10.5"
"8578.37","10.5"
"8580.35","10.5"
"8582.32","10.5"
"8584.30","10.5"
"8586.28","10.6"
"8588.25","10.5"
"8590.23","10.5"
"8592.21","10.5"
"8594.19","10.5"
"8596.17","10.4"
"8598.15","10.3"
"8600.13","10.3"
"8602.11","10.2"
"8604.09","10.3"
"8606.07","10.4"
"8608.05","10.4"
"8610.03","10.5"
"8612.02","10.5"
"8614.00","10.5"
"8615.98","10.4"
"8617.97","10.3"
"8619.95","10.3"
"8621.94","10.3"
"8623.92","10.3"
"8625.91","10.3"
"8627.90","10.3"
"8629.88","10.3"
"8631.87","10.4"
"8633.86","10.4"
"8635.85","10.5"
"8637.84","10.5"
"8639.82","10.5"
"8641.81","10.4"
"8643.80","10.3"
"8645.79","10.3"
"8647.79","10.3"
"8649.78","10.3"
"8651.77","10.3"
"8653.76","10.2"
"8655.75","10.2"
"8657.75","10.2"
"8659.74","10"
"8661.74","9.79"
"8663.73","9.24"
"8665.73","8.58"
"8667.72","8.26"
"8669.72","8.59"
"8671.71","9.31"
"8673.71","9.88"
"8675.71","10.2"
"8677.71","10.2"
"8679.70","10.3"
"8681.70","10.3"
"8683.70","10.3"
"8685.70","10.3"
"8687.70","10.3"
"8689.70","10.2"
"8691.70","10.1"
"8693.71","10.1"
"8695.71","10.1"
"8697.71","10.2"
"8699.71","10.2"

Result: 0.04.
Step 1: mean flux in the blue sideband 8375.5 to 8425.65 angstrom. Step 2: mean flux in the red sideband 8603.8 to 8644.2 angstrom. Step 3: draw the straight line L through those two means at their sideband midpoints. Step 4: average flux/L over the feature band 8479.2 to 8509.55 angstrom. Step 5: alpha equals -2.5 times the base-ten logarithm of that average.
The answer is 0.03 mag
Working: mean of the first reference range 10.9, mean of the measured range 10.4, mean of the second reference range 10.4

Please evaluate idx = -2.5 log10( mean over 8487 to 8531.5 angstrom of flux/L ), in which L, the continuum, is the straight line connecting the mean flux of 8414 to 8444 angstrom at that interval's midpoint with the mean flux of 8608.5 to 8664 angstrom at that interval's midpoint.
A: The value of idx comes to 0.02 mag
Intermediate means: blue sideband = 10.8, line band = 10.4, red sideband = 10.3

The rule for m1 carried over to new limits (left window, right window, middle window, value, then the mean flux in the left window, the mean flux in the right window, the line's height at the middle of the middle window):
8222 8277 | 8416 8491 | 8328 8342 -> 0.01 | 11.2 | 10.8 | 11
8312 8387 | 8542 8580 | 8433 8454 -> -0.03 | 11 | 10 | 10.5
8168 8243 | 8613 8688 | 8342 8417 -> -0.01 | 11.2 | 10.1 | 10.8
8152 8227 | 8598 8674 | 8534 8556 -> 0.08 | 11.3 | 10.1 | 10.3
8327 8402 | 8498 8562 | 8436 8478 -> -0.03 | 10.9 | 10.1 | 10.5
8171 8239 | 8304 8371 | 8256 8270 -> -0.01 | 11.2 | 11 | 11.1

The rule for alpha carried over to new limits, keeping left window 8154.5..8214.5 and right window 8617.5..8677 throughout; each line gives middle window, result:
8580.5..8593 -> -0.03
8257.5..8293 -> -0.01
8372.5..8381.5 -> -0.02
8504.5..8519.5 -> 0.01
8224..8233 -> 0.00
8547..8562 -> 0.06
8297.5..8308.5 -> -0.02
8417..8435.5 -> -0.02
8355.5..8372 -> -0.01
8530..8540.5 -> -0.02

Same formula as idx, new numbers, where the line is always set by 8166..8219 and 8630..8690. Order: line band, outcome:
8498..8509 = 0.06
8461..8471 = -0.02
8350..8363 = -0.01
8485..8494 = -0.03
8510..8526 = -0.02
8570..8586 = -0.03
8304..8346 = -0.01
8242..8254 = -0.01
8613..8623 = -0.02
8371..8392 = -0.02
